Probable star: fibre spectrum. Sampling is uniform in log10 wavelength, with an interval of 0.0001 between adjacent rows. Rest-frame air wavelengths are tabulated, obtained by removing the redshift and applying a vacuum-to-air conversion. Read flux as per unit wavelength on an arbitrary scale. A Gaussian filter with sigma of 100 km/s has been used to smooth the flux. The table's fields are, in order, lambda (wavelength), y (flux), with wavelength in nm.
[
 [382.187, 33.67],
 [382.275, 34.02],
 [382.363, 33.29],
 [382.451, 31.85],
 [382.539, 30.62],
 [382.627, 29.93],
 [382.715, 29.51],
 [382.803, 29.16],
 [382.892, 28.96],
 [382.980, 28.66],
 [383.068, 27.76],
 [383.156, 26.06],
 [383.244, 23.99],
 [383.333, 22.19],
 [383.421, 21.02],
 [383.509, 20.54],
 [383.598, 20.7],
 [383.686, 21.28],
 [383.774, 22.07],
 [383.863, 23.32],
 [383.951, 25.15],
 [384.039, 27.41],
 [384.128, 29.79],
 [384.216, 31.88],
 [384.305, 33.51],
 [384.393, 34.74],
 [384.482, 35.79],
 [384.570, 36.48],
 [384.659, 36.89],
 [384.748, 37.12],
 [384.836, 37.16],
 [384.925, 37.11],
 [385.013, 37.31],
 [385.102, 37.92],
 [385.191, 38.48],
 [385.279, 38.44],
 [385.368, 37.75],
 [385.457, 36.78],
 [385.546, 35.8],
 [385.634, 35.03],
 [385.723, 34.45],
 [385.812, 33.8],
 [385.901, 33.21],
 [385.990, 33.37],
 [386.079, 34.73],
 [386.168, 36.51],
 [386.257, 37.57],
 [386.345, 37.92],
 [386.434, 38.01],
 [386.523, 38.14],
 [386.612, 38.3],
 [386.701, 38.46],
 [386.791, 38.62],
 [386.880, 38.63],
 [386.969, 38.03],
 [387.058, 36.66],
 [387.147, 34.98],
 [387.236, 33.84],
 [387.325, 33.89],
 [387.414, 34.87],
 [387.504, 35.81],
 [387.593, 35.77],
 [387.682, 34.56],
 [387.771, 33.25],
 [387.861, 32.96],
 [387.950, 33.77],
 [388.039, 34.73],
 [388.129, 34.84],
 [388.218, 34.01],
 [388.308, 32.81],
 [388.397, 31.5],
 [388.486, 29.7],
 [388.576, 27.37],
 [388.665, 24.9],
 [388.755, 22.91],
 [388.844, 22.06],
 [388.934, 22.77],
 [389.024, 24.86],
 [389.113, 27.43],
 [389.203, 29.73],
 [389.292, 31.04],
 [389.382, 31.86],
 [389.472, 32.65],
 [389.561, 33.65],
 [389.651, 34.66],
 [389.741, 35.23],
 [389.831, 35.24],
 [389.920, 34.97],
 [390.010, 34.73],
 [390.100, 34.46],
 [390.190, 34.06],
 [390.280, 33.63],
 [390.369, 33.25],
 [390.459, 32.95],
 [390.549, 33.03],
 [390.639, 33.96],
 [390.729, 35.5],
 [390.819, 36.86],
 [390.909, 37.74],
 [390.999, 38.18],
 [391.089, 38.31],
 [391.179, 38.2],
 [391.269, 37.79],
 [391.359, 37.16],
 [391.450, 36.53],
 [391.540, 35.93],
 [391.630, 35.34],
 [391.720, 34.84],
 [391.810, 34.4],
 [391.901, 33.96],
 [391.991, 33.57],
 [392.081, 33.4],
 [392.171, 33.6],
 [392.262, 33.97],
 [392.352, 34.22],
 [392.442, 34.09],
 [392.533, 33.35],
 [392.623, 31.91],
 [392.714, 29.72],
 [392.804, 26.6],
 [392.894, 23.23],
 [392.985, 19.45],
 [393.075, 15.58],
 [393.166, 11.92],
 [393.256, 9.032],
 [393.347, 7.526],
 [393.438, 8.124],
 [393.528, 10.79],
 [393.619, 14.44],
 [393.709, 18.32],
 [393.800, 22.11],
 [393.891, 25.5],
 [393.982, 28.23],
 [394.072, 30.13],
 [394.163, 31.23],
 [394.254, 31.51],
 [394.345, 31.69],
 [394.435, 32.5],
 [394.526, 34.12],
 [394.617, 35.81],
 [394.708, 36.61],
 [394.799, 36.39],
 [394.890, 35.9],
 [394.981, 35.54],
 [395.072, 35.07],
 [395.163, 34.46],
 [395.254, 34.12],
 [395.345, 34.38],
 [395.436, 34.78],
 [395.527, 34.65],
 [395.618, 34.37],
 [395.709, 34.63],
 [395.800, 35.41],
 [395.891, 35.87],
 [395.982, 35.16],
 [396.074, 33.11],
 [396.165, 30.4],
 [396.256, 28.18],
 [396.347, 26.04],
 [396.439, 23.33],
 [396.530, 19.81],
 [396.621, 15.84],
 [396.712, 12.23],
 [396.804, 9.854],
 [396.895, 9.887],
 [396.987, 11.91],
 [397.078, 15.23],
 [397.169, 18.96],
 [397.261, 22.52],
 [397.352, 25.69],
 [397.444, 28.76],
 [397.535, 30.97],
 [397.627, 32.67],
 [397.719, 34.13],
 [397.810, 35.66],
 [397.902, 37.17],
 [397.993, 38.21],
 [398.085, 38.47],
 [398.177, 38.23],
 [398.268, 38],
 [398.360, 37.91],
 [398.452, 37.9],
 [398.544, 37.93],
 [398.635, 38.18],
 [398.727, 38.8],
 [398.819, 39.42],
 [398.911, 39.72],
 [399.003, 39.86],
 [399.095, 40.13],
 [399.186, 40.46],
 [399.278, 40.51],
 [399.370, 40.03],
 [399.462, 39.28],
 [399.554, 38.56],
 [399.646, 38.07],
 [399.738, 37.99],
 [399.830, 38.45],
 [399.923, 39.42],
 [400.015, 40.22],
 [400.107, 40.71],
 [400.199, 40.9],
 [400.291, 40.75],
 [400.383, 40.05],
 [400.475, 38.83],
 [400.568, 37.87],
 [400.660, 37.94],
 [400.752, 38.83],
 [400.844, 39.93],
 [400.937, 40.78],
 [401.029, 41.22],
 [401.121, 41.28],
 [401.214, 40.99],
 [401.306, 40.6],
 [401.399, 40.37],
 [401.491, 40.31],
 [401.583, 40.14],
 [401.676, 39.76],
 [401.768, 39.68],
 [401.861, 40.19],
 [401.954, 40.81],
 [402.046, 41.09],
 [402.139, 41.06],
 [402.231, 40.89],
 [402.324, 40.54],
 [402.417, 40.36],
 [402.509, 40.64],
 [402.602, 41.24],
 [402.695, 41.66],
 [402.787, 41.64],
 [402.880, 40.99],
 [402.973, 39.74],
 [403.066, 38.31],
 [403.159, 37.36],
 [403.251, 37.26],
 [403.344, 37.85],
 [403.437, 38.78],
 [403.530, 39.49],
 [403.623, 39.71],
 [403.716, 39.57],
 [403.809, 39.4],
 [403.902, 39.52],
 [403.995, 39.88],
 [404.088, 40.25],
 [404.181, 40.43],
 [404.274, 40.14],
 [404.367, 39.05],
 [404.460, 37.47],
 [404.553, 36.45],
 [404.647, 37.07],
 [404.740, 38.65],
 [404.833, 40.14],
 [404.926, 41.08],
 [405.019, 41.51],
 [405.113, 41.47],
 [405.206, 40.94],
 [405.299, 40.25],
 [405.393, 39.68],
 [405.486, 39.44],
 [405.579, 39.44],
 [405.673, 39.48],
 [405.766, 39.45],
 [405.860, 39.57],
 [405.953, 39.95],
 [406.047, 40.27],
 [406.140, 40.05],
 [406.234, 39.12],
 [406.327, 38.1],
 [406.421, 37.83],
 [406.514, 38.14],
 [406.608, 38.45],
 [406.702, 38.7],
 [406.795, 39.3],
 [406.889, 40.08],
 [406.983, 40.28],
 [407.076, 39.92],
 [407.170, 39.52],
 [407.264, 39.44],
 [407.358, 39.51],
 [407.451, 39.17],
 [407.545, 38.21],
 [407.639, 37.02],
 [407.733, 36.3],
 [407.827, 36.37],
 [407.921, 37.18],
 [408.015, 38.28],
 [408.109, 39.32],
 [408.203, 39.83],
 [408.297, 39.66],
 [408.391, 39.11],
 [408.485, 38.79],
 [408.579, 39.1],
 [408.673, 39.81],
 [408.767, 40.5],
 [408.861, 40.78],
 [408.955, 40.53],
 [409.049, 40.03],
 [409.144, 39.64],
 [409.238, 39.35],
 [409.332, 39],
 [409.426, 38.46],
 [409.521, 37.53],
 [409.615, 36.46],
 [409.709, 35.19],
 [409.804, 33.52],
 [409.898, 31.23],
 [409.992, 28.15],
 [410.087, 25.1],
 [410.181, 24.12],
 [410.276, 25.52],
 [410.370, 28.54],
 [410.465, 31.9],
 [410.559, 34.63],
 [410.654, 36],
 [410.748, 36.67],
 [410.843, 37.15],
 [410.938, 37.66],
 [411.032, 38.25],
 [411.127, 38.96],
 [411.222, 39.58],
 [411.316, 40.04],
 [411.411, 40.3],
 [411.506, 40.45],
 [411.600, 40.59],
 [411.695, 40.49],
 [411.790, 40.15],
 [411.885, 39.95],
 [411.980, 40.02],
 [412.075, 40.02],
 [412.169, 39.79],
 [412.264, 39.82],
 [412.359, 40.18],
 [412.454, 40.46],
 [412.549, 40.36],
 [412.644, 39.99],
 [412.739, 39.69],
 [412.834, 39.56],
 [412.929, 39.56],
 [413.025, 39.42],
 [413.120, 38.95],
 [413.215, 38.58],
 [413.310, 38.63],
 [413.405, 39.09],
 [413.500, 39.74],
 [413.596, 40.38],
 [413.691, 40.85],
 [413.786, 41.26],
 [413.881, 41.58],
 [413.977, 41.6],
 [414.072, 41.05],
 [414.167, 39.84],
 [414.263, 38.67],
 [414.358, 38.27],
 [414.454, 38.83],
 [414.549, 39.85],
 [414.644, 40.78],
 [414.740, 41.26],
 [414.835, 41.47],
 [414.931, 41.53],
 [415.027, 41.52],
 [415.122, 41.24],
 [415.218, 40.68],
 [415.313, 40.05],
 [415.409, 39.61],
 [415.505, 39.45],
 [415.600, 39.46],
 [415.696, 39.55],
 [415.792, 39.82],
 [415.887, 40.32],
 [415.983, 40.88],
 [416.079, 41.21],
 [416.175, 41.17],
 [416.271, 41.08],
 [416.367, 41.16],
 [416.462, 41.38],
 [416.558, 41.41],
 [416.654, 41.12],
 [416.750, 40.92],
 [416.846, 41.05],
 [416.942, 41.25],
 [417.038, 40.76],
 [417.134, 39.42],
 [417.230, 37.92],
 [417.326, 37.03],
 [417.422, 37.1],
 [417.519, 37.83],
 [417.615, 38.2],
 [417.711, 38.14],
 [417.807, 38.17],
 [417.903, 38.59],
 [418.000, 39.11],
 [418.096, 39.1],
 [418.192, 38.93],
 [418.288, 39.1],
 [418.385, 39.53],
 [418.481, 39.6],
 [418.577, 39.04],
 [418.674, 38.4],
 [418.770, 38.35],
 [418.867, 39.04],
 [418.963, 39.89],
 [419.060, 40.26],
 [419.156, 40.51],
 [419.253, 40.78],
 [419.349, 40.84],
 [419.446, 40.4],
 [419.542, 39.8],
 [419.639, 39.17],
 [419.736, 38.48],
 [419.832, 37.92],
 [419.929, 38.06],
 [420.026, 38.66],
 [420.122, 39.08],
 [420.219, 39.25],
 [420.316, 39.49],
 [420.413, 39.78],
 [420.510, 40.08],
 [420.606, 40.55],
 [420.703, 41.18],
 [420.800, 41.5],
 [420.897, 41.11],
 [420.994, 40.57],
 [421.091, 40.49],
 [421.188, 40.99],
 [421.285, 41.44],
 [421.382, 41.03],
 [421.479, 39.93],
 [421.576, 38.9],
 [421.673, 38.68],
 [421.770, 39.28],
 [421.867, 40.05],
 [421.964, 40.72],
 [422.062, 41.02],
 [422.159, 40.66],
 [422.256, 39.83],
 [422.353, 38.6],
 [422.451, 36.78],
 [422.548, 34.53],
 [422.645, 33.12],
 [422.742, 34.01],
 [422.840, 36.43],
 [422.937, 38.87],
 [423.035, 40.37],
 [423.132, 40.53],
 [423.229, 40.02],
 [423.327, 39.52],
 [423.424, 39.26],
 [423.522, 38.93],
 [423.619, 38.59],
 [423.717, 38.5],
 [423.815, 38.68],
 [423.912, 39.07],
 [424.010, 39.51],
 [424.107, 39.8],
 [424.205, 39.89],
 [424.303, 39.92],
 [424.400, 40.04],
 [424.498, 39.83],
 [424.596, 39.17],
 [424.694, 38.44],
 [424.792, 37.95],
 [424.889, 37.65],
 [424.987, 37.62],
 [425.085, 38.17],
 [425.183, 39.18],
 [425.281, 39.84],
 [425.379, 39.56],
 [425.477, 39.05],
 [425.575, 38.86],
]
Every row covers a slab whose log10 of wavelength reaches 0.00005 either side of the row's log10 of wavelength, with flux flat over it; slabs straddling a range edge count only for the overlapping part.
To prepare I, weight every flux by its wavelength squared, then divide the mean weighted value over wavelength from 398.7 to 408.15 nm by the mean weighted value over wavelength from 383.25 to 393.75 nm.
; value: 1.4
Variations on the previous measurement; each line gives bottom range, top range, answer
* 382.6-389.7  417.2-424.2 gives 1.45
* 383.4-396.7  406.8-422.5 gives 1.40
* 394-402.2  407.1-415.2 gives 1.18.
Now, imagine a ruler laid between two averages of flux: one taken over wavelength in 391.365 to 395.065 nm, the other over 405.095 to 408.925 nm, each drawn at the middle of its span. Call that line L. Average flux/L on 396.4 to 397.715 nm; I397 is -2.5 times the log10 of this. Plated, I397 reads 0.47 mag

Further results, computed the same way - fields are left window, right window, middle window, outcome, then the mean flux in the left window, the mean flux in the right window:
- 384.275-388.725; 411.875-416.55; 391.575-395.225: 0.288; 35.3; 40.2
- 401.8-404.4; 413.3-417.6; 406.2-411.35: 0.083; 39.9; 40.2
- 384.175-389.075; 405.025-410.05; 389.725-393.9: 0.189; 34.4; 38.6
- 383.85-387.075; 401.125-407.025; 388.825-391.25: 0.106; 35.5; 39.7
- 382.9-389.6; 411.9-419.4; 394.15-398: 0.185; 32.2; 39.9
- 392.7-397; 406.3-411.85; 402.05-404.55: -0.210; 26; 37.4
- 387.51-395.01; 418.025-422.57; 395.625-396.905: 0.240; 30.5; 39.6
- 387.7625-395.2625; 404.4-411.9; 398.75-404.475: -0.141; 30.5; 37.9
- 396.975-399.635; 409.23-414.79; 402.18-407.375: -0.097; 34.7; 37.9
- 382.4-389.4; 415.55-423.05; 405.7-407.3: -0.077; 32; 39.5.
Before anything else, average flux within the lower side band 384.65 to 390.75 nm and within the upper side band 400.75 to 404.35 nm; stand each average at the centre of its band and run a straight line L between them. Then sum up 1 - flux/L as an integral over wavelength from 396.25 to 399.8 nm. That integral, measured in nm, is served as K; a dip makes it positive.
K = 0.65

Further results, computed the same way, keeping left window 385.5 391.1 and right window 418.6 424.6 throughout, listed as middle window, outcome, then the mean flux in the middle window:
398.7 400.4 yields -0.19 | 39.7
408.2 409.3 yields -0.08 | 39.8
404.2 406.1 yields -0.16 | 39.6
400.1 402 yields -0.22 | 40.1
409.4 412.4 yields 0.11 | 36.1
